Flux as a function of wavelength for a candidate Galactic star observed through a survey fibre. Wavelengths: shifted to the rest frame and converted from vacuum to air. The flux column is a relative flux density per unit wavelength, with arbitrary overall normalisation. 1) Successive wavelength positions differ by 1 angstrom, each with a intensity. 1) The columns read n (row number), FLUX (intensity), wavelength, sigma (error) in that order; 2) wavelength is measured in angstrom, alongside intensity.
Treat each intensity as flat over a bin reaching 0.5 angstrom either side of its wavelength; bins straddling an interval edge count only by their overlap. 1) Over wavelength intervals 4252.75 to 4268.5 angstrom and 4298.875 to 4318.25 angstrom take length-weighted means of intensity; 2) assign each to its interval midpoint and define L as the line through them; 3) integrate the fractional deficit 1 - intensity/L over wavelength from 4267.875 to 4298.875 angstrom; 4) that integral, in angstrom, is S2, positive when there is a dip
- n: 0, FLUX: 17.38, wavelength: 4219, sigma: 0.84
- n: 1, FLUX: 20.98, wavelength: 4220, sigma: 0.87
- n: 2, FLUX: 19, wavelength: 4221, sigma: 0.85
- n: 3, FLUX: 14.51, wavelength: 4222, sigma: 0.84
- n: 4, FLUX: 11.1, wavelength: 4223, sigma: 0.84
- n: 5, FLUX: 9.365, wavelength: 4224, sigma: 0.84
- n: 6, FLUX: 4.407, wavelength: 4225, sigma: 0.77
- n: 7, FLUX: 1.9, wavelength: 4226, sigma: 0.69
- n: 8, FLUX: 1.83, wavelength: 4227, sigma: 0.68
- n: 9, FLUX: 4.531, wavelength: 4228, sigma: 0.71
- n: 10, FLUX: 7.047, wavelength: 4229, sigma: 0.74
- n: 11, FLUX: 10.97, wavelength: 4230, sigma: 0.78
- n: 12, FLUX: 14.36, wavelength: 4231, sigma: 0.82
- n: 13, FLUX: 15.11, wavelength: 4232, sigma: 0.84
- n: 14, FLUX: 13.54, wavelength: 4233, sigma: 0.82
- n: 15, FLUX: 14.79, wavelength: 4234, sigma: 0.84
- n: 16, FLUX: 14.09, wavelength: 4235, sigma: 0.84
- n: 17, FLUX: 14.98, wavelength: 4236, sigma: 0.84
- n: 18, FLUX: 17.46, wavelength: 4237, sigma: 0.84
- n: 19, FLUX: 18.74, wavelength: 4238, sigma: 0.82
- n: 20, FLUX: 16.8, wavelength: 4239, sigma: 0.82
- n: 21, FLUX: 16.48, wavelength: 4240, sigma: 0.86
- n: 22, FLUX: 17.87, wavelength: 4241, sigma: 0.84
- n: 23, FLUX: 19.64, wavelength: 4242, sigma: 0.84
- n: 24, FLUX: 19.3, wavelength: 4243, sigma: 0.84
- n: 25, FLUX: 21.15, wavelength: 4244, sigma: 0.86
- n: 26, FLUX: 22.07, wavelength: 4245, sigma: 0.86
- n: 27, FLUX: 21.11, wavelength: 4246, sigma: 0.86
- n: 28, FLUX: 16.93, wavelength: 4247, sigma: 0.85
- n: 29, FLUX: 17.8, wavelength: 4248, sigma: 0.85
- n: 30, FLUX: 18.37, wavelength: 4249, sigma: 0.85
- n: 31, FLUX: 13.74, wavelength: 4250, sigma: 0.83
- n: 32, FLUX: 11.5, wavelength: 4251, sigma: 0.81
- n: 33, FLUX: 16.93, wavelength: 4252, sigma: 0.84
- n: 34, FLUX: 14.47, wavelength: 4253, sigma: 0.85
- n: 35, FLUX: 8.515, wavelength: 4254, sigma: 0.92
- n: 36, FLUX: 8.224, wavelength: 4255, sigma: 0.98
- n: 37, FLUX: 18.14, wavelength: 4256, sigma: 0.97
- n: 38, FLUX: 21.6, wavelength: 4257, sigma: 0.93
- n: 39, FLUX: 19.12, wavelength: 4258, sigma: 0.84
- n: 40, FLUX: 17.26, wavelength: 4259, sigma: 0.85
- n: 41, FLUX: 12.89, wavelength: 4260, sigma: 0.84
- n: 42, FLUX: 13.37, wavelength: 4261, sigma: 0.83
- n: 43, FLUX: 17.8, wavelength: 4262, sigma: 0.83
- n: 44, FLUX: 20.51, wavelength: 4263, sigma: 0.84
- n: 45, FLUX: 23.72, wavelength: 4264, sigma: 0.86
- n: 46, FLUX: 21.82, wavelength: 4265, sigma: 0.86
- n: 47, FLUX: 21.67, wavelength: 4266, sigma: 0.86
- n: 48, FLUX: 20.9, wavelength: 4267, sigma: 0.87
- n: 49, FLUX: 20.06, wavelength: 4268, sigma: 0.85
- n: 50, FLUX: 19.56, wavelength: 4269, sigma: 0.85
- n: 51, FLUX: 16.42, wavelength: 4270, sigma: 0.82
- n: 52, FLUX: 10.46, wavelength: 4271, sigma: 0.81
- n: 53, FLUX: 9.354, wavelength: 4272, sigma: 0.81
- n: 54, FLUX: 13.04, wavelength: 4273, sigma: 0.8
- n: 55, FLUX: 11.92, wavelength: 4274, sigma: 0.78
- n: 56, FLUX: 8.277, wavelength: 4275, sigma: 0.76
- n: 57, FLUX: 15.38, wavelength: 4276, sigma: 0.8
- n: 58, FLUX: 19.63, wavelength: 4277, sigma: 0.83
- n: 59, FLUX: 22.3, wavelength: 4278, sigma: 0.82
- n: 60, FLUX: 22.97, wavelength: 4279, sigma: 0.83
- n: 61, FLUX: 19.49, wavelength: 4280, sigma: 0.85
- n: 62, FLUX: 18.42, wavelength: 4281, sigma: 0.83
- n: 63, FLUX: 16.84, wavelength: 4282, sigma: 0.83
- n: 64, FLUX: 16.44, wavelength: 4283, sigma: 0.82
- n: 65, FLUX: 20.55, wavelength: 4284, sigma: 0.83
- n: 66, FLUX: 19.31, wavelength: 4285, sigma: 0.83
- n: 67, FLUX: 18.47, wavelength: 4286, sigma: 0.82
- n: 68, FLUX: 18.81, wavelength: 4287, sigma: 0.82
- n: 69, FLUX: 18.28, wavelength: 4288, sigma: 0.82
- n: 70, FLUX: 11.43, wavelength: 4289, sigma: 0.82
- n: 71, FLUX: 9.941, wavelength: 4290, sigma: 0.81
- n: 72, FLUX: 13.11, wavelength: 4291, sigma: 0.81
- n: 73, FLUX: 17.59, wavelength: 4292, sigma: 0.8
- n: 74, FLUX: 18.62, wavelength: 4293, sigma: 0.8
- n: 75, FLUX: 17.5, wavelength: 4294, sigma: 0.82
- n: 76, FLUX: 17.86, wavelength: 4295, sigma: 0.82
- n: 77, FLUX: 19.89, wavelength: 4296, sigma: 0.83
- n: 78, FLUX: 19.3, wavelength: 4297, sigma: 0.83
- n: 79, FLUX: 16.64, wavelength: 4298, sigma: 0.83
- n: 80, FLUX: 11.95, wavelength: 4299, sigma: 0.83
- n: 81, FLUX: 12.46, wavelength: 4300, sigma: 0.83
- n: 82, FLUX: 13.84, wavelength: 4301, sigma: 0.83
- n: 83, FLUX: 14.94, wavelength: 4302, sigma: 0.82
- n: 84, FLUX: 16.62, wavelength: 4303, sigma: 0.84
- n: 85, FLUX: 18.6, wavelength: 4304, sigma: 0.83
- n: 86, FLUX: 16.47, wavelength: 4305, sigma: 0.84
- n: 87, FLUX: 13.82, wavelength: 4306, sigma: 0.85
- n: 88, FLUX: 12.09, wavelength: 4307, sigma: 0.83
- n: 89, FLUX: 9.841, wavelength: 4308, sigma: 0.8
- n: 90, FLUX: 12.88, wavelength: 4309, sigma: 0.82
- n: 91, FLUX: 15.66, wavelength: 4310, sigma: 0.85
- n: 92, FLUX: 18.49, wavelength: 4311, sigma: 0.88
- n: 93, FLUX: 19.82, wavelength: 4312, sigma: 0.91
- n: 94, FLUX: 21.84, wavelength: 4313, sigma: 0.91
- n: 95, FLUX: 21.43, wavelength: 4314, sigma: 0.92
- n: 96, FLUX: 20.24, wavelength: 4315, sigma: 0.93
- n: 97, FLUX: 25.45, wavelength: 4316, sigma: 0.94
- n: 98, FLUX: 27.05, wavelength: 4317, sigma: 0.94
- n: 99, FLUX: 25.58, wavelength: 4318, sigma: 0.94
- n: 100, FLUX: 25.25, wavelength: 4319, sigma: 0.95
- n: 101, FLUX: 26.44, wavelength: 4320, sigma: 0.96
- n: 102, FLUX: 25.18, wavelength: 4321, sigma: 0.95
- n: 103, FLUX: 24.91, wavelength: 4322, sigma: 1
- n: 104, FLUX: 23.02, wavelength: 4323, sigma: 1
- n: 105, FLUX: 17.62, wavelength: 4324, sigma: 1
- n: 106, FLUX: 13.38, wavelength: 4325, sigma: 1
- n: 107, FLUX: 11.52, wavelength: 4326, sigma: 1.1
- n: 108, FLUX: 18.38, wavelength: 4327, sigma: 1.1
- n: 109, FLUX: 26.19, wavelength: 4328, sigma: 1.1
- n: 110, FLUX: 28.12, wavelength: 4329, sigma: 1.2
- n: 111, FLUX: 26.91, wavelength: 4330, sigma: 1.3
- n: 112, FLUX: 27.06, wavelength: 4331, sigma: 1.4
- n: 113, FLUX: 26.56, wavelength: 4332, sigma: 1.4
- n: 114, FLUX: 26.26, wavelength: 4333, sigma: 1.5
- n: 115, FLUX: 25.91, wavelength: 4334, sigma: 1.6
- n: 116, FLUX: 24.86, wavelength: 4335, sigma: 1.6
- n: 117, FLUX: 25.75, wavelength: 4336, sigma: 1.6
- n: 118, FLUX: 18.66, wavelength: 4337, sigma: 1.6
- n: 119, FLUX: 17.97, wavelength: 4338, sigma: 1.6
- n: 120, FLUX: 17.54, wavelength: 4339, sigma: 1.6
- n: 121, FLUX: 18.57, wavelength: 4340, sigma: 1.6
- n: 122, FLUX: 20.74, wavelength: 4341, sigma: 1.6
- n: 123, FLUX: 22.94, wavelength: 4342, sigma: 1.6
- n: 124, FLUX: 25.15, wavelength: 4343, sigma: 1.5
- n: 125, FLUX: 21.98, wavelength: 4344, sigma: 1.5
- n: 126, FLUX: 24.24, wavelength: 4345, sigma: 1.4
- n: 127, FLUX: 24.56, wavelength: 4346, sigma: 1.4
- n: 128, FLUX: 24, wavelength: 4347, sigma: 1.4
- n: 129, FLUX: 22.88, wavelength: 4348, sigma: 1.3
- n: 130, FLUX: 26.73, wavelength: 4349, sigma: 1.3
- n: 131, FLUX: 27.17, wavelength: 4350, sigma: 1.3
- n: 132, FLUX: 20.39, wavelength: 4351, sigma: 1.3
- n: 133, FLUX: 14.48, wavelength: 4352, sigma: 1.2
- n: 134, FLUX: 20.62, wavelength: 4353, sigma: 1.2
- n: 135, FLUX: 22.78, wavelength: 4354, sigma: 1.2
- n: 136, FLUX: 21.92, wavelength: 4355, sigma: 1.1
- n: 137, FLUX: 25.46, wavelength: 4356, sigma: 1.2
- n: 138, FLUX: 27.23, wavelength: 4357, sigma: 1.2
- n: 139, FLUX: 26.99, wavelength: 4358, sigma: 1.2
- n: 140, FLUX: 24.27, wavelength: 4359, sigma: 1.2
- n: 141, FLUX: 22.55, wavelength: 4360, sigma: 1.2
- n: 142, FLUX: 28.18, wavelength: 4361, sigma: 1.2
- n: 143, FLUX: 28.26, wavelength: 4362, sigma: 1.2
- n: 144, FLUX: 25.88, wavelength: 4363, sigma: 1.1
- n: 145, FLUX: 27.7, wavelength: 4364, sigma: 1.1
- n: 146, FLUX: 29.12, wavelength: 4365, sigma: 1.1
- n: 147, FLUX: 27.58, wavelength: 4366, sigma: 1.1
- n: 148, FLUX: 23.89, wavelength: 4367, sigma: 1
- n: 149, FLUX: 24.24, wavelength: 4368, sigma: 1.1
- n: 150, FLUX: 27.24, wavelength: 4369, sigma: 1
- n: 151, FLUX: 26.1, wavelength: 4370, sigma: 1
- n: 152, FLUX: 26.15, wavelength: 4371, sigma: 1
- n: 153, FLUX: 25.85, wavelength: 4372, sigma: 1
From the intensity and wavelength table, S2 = 1.6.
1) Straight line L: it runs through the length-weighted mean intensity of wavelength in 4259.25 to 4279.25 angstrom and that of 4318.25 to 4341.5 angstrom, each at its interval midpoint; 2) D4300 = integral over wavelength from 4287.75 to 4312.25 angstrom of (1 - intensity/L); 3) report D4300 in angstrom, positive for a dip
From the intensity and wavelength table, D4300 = 5.4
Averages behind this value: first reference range 17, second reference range 22.5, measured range 15.4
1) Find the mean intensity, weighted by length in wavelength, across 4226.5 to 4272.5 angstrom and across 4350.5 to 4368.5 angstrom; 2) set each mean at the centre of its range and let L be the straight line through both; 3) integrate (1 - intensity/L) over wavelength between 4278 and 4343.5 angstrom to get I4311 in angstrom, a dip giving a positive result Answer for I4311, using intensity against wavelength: 4.1 angstrom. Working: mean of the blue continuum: 15.9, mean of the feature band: 19.5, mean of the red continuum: 24.5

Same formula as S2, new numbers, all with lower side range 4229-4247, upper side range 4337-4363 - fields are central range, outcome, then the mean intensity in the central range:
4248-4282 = 3.0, 16.6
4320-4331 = -0.2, 22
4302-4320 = 1.7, 19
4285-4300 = 2.6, 16.4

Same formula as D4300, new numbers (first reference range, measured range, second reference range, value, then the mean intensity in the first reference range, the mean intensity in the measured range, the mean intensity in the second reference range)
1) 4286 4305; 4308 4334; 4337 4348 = -3.92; 16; 22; 21.7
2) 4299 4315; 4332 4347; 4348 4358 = -1.20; 15.9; 22.7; 23.2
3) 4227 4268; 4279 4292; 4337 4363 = 1.19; 16.3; 17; 23.1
